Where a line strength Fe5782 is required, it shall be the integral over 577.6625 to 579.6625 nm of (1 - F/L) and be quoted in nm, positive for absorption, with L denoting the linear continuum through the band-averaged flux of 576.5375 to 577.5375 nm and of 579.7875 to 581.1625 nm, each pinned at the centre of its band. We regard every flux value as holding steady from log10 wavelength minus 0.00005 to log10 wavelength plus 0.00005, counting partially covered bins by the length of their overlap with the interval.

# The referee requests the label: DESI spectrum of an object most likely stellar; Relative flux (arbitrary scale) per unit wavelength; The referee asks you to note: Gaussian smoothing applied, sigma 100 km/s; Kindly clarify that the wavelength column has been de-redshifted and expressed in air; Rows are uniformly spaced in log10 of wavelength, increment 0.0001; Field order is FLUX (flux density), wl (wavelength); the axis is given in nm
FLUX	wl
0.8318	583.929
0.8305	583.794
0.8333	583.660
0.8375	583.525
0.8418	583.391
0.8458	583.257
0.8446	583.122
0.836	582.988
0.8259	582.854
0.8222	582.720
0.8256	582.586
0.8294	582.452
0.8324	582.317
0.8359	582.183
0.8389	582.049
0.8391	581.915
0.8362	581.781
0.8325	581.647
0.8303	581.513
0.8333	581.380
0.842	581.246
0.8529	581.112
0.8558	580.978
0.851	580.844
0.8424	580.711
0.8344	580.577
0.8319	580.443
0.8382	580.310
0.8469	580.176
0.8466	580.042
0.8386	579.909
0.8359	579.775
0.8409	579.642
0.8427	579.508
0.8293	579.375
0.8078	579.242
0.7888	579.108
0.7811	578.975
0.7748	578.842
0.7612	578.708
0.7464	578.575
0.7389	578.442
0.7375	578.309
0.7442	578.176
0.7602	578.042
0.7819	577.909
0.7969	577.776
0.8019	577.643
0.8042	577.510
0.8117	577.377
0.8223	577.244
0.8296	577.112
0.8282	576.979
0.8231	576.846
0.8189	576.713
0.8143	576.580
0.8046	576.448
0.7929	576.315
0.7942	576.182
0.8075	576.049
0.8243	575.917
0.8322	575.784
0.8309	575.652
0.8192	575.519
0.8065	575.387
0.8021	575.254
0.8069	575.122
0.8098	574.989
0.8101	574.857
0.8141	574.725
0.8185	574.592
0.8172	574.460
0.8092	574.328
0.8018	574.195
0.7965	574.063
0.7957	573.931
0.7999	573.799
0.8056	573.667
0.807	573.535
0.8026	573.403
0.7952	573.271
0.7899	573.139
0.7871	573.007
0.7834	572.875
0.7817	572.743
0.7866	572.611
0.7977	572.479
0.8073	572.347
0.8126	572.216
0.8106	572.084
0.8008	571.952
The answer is 0.12 nm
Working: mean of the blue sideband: 0.82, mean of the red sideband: 0.843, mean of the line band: 0.781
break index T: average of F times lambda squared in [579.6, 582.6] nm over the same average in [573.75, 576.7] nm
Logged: 1.06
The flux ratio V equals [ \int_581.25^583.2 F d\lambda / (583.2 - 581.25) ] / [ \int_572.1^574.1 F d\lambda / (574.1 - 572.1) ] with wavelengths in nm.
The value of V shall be 1.05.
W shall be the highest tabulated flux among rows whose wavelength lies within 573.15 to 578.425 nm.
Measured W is 0.8322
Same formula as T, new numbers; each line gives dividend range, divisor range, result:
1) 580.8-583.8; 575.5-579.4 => 1.07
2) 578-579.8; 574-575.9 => 0.98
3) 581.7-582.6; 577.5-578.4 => 1.10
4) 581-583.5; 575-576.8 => 1.05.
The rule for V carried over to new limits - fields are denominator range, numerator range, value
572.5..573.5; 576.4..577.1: 1.04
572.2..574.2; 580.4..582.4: 1.05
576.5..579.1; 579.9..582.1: 1.07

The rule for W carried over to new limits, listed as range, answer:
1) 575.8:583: 0.8558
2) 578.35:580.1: 0.8466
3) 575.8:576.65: 0.8243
